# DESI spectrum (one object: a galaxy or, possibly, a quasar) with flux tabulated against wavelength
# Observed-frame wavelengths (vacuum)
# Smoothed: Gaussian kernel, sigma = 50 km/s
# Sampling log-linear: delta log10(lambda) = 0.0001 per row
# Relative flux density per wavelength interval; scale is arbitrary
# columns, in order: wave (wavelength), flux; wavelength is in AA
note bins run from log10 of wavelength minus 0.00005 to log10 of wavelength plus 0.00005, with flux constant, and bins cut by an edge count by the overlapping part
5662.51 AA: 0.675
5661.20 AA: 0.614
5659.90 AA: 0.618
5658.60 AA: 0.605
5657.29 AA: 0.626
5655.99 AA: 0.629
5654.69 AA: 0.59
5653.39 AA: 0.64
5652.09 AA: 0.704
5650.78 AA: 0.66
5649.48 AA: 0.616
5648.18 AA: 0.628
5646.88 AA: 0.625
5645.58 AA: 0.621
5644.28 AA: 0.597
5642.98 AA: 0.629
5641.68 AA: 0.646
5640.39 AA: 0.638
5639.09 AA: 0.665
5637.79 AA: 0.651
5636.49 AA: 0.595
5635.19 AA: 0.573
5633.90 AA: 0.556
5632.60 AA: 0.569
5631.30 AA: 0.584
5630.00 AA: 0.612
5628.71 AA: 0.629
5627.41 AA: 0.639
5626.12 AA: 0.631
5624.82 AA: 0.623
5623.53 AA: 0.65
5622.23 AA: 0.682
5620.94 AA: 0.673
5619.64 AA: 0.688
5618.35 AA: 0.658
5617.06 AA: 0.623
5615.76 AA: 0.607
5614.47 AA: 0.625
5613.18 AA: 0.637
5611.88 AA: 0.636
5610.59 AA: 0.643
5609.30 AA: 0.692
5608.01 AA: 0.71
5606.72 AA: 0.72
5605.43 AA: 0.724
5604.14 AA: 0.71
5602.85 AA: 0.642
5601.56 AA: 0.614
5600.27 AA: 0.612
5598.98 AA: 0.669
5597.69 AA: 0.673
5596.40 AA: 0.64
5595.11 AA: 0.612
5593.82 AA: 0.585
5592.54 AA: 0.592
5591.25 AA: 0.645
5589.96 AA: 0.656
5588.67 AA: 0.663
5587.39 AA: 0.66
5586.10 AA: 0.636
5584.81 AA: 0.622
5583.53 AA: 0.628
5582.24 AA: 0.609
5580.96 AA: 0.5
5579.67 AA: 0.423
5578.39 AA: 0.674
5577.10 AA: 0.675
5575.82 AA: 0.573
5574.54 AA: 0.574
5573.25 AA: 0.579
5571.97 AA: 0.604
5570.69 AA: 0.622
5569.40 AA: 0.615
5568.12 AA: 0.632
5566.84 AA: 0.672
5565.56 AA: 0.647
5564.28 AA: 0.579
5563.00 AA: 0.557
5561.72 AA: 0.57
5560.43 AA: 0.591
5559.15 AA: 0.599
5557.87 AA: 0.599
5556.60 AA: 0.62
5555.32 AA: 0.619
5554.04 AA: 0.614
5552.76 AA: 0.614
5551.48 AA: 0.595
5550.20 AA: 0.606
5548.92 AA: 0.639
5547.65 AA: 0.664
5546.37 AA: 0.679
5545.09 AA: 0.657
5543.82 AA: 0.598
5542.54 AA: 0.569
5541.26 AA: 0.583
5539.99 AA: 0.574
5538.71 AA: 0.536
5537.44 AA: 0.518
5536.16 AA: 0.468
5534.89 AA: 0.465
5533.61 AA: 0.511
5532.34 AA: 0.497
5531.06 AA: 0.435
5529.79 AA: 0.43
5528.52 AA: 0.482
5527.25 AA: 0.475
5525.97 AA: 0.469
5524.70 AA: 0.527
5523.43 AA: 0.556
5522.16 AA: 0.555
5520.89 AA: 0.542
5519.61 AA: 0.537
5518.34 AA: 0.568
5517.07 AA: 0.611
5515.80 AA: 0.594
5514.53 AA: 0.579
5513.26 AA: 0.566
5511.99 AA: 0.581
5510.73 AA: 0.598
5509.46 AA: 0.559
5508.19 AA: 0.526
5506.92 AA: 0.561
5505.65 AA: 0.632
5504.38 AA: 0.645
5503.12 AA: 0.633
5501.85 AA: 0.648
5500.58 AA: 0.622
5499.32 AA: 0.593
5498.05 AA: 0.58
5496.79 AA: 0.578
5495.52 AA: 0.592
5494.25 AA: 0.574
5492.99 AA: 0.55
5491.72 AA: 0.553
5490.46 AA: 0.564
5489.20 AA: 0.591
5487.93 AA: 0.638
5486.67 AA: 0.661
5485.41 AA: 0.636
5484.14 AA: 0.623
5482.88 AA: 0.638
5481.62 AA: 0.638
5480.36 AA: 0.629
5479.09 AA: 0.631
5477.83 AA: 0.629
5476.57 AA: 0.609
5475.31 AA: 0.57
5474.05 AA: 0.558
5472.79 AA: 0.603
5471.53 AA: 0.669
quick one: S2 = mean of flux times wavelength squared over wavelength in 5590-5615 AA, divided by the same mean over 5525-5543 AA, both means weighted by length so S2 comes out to 1.33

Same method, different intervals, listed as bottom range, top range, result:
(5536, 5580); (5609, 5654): 1.08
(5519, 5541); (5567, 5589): 1.22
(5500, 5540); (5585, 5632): 1.22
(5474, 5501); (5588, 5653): 1.11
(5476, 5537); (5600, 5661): 1.17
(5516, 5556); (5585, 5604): 1.17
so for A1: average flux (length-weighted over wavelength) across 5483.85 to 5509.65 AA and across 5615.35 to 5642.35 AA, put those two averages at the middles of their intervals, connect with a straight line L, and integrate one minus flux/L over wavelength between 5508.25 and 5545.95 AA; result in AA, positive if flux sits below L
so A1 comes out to 4.1 AA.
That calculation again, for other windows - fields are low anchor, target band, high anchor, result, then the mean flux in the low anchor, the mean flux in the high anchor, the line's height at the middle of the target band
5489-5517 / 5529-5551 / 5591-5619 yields 2.0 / 0.588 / 0.649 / 0.61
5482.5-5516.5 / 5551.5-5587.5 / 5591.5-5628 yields 1.6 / 0.597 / 0.65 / 0.631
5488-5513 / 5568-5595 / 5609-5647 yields 0.3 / 0.589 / 0.629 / 0.615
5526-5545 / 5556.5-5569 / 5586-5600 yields -0.7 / 0.513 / 0.638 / 0.572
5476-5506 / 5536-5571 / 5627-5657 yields 0.7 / 0.612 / 0.622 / 0.616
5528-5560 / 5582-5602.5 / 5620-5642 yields -1.1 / 0.568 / 0.625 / 0.599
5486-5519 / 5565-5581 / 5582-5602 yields 0.5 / 0.592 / 0.633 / 0.624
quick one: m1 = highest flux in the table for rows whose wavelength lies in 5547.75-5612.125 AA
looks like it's 0.724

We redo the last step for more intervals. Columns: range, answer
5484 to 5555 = 0.679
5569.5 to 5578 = 0.675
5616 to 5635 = 0.688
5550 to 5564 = 0.62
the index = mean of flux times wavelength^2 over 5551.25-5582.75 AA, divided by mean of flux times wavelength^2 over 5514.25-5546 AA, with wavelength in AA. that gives 1.14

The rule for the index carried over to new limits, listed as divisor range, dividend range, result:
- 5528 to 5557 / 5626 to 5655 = 1.14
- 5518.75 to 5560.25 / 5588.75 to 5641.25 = 1.18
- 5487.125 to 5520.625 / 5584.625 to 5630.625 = 1.15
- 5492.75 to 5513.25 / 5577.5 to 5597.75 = 1.07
